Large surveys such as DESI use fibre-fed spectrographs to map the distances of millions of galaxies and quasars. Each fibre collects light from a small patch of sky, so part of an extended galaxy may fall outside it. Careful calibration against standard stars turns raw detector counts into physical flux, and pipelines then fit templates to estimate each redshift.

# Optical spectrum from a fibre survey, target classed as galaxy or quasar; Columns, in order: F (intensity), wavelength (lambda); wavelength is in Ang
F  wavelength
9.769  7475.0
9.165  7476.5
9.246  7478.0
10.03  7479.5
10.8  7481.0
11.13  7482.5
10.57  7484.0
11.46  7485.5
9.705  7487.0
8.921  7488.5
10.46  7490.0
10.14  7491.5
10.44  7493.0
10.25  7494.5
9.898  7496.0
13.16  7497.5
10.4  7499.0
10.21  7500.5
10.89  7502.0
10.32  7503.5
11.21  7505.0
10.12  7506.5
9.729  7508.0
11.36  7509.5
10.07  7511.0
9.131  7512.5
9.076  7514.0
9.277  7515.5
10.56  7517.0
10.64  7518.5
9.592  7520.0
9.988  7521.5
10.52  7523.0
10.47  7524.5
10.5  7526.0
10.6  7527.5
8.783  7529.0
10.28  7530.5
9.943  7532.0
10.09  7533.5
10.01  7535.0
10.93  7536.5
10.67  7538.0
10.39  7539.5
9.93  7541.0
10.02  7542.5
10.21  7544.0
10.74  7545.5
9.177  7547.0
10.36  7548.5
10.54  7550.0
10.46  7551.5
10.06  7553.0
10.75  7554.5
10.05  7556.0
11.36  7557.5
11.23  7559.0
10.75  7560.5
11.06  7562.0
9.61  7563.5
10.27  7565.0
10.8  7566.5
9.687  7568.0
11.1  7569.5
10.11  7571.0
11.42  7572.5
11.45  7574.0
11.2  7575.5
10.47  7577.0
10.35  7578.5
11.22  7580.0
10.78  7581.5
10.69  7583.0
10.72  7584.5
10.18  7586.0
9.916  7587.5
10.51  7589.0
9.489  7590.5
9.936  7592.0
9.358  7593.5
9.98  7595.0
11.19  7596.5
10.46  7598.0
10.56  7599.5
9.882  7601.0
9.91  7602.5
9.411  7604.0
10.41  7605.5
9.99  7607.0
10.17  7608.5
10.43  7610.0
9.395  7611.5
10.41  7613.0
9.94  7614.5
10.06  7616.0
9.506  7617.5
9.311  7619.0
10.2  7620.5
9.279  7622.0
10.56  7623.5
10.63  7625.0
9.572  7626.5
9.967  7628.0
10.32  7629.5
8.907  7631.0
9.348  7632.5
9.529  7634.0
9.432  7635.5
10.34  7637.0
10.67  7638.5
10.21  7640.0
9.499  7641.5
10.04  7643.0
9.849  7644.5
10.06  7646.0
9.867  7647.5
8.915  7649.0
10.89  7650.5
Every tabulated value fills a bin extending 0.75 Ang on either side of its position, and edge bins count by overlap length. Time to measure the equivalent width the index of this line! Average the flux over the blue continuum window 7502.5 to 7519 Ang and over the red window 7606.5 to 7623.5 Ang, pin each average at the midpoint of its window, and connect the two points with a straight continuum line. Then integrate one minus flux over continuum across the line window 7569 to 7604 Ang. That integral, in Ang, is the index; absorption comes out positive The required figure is -1.7 Ang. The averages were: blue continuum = 10.1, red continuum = 9.91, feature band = 10.4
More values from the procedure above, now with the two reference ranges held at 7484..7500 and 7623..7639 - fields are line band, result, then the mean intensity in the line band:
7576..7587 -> -0.56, 10.6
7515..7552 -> 0.43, 10.2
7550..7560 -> -0.41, 10.6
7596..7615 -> -0.26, 10.2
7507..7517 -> 0.54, 9.84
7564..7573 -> -0.31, 10.5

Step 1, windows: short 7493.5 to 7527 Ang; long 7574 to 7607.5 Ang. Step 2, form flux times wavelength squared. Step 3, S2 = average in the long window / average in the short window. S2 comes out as 1.0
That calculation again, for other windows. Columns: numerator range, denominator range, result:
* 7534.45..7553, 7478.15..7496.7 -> 1.01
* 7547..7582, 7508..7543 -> 1.06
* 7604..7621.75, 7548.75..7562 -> 0.95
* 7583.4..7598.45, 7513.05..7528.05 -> 1.03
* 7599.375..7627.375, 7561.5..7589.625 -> 0.95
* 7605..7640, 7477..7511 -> 0.98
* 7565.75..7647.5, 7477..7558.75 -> 1.01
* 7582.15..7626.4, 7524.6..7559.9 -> 0.99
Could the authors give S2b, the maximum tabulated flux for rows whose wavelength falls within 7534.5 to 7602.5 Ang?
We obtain 11.45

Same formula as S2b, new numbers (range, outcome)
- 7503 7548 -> 11.36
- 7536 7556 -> 10.93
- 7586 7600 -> 11.19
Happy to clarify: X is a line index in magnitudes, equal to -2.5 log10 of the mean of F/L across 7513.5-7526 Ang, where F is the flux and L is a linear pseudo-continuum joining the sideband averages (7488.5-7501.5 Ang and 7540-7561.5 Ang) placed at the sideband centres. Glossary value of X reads 0.04 mag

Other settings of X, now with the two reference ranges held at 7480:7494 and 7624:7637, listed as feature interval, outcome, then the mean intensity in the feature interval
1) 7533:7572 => -0.03 mag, 10.4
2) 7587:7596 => 0.00 mag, 9.9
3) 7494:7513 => -0.02 mag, 10.5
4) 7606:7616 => -0.02 mag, 10.1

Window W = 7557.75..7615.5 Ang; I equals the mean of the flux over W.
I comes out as 10.4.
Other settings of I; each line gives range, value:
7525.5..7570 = 10.3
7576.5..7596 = 10.3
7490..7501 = 10.6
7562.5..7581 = 10.6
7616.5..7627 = 9.88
